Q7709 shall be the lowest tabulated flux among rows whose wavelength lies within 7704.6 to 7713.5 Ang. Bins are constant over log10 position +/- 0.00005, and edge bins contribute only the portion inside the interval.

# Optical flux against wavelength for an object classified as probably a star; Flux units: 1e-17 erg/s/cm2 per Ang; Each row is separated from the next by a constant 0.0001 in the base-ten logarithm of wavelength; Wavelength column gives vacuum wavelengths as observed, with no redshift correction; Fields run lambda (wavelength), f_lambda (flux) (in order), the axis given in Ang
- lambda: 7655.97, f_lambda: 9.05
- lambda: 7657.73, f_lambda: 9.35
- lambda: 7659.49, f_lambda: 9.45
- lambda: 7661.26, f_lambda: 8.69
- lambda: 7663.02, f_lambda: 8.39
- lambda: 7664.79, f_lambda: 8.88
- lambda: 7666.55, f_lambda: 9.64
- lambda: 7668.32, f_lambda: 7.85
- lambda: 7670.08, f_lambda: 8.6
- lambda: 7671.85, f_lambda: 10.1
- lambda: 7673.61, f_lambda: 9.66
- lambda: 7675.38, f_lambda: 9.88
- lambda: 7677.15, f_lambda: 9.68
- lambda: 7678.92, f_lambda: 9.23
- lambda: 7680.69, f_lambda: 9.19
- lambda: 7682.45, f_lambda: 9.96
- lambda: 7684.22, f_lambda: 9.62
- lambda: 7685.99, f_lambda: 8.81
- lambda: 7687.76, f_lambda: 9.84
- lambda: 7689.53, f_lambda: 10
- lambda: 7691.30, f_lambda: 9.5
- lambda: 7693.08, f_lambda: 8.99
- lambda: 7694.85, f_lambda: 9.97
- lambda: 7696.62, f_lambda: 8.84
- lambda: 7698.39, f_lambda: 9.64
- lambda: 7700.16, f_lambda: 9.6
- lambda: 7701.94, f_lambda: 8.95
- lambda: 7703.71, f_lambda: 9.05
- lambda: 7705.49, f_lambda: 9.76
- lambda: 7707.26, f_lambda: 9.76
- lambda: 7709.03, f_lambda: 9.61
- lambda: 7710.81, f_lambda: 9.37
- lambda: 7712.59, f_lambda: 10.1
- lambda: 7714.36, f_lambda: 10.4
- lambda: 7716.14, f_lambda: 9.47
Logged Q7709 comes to 9.37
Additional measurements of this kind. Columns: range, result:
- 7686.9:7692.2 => 9.5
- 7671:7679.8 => 9.23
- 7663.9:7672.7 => 7.85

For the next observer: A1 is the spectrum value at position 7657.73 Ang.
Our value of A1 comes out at 9.35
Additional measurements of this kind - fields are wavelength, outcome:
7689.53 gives 10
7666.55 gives 9.64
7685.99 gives 8.81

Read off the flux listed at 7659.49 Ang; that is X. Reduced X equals 9.45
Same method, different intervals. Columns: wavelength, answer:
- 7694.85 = 9.97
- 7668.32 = 7.85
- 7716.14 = 9.47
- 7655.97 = 9.05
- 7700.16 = 9.6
